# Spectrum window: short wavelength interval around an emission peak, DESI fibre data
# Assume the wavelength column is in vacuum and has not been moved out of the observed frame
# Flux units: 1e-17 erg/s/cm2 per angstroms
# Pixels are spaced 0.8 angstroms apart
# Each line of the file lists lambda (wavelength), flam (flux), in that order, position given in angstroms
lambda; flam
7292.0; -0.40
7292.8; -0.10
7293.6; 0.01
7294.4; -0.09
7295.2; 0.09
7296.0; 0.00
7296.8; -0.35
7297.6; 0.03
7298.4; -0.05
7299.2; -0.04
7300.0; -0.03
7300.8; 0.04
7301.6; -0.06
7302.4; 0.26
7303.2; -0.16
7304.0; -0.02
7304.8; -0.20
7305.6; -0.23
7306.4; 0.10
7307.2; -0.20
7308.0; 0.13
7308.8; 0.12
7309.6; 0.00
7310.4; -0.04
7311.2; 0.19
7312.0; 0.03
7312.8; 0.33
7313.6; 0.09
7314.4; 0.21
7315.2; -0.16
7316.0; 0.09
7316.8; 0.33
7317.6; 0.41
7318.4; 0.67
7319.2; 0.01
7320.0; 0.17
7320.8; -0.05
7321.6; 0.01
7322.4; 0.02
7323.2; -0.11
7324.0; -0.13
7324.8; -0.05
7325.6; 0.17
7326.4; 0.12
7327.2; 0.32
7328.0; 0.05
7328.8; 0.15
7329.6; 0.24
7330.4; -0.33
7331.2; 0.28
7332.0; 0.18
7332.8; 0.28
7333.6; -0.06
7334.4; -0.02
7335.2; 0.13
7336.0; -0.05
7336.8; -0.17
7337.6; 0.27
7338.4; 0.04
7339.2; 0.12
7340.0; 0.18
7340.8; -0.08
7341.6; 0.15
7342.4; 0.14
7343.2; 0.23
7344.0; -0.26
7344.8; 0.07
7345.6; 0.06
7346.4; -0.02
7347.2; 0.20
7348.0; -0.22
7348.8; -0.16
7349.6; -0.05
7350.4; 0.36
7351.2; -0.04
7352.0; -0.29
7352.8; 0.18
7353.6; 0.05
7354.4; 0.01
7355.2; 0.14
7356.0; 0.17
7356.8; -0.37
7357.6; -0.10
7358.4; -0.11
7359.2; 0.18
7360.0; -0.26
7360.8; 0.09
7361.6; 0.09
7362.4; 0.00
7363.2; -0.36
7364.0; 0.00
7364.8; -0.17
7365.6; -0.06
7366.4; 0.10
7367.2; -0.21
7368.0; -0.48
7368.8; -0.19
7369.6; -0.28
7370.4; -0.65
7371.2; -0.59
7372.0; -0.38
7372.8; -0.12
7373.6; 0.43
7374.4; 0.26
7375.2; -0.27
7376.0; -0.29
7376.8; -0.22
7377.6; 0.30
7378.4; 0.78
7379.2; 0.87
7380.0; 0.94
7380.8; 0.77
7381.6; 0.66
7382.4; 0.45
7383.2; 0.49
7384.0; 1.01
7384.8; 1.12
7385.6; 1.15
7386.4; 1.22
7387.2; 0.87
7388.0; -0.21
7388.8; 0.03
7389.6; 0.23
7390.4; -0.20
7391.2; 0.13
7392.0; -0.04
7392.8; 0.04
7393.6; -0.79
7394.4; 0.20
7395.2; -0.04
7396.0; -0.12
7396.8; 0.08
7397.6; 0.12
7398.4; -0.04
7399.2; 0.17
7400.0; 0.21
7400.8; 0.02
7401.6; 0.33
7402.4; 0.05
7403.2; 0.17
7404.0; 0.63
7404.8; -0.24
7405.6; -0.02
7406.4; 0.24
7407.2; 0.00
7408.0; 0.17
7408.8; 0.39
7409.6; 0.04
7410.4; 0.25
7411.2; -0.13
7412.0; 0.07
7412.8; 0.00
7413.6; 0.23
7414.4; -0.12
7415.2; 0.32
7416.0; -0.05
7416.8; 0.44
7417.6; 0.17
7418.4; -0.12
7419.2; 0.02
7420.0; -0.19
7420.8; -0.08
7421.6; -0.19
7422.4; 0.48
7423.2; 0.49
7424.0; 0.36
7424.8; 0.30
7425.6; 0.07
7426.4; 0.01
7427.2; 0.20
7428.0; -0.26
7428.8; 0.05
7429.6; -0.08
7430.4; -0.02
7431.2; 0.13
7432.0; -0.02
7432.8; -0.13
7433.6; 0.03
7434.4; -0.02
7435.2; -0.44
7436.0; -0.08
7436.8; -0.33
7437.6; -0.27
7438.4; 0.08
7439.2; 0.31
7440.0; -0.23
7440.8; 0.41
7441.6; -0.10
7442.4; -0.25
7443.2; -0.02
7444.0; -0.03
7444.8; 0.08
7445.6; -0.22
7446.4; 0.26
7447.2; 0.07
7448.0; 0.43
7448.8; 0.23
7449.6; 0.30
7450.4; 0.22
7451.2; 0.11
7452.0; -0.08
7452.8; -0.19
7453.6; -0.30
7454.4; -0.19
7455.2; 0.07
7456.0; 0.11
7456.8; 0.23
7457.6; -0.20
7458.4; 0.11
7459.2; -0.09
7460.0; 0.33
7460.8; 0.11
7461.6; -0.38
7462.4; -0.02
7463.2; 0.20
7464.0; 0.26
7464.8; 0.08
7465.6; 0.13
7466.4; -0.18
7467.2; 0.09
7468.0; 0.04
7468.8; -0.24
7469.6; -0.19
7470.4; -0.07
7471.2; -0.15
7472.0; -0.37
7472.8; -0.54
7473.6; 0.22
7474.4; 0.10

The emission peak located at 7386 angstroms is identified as [O II] 3727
